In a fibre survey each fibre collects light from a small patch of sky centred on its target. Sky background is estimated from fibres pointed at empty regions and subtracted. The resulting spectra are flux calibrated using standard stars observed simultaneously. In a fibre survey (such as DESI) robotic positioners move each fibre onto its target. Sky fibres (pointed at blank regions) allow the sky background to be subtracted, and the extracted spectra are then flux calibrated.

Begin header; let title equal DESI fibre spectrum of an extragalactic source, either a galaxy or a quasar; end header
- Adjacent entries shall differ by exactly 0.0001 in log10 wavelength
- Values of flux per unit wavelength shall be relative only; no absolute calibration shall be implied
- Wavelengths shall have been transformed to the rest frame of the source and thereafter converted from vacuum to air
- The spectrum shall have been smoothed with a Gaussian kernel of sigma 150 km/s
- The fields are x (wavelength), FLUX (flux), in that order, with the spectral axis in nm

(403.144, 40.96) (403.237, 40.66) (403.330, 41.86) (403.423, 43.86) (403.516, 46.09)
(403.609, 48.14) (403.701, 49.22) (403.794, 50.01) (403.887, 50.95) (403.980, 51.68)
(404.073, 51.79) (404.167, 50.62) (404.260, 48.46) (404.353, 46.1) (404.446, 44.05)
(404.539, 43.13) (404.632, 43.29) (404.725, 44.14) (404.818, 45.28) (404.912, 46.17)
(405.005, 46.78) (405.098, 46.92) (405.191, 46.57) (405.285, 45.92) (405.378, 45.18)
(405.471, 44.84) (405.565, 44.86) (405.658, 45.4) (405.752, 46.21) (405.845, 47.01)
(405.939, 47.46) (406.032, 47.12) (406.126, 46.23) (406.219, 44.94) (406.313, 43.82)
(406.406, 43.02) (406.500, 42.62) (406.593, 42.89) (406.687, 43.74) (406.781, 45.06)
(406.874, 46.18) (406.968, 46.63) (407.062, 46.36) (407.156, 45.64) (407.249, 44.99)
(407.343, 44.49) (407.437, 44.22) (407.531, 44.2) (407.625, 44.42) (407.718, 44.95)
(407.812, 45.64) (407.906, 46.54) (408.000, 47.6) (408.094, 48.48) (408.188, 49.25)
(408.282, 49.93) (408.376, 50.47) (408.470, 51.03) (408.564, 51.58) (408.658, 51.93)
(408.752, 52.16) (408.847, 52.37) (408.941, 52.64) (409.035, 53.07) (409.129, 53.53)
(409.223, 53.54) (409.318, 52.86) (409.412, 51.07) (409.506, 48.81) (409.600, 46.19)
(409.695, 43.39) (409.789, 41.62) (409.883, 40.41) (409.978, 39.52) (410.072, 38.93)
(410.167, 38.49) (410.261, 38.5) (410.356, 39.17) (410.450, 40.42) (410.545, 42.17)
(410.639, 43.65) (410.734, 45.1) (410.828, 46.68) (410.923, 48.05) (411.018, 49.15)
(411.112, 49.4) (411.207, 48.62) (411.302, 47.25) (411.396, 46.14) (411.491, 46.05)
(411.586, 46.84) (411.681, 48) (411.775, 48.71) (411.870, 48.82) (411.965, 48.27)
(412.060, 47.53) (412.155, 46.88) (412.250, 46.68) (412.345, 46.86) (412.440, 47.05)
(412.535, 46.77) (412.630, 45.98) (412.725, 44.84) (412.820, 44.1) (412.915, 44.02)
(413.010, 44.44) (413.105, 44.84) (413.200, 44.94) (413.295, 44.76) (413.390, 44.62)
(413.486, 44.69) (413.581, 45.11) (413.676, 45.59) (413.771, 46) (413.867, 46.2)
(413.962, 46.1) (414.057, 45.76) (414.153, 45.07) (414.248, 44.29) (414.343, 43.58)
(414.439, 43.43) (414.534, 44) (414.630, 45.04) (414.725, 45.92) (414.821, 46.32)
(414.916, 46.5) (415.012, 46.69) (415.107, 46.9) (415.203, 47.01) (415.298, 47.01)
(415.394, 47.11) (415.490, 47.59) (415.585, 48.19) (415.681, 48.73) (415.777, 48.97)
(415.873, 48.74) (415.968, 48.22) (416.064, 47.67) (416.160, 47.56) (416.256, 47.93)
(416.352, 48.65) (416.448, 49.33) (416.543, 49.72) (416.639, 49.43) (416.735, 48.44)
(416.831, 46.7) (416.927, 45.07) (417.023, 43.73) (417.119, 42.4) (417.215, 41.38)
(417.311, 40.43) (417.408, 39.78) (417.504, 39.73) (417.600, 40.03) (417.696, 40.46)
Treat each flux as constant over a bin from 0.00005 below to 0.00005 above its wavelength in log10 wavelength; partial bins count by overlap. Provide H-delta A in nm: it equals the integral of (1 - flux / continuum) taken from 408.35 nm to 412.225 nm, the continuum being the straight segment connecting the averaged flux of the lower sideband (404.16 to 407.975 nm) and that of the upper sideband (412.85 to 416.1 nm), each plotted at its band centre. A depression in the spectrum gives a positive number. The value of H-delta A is -0.11 nm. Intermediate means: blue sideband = 45.4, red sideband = 46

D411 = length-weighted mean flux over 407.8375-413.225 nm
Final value 46.9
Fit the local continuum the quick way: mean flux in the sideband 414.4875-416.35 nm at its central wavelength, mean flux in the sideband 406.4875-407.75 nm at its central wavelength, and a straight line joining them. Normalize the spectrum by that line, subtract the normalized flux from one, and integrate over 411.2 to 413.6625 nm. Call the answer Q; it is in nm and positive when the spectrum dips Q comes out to 0.006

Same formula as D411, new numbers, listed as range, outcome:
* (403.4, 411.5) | 46.5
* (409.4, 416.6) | 45.8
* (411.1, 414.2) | 46.2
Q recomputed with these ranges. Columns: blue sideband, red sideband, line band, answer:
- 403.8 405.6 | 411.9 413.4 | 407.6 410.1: -0.110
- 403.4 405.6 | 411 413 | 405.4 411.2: 0.083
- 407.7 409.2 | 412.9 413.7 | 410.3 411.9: 0.040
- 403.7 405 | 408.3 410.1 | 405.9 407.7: 0.119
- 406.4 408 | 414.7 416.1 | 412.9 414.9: 0.084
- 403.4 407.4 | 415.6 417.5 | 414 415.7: 0.010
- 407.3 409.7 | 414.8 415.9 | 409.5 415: 0.356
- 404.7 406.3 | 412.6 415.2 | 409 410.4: 0.011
